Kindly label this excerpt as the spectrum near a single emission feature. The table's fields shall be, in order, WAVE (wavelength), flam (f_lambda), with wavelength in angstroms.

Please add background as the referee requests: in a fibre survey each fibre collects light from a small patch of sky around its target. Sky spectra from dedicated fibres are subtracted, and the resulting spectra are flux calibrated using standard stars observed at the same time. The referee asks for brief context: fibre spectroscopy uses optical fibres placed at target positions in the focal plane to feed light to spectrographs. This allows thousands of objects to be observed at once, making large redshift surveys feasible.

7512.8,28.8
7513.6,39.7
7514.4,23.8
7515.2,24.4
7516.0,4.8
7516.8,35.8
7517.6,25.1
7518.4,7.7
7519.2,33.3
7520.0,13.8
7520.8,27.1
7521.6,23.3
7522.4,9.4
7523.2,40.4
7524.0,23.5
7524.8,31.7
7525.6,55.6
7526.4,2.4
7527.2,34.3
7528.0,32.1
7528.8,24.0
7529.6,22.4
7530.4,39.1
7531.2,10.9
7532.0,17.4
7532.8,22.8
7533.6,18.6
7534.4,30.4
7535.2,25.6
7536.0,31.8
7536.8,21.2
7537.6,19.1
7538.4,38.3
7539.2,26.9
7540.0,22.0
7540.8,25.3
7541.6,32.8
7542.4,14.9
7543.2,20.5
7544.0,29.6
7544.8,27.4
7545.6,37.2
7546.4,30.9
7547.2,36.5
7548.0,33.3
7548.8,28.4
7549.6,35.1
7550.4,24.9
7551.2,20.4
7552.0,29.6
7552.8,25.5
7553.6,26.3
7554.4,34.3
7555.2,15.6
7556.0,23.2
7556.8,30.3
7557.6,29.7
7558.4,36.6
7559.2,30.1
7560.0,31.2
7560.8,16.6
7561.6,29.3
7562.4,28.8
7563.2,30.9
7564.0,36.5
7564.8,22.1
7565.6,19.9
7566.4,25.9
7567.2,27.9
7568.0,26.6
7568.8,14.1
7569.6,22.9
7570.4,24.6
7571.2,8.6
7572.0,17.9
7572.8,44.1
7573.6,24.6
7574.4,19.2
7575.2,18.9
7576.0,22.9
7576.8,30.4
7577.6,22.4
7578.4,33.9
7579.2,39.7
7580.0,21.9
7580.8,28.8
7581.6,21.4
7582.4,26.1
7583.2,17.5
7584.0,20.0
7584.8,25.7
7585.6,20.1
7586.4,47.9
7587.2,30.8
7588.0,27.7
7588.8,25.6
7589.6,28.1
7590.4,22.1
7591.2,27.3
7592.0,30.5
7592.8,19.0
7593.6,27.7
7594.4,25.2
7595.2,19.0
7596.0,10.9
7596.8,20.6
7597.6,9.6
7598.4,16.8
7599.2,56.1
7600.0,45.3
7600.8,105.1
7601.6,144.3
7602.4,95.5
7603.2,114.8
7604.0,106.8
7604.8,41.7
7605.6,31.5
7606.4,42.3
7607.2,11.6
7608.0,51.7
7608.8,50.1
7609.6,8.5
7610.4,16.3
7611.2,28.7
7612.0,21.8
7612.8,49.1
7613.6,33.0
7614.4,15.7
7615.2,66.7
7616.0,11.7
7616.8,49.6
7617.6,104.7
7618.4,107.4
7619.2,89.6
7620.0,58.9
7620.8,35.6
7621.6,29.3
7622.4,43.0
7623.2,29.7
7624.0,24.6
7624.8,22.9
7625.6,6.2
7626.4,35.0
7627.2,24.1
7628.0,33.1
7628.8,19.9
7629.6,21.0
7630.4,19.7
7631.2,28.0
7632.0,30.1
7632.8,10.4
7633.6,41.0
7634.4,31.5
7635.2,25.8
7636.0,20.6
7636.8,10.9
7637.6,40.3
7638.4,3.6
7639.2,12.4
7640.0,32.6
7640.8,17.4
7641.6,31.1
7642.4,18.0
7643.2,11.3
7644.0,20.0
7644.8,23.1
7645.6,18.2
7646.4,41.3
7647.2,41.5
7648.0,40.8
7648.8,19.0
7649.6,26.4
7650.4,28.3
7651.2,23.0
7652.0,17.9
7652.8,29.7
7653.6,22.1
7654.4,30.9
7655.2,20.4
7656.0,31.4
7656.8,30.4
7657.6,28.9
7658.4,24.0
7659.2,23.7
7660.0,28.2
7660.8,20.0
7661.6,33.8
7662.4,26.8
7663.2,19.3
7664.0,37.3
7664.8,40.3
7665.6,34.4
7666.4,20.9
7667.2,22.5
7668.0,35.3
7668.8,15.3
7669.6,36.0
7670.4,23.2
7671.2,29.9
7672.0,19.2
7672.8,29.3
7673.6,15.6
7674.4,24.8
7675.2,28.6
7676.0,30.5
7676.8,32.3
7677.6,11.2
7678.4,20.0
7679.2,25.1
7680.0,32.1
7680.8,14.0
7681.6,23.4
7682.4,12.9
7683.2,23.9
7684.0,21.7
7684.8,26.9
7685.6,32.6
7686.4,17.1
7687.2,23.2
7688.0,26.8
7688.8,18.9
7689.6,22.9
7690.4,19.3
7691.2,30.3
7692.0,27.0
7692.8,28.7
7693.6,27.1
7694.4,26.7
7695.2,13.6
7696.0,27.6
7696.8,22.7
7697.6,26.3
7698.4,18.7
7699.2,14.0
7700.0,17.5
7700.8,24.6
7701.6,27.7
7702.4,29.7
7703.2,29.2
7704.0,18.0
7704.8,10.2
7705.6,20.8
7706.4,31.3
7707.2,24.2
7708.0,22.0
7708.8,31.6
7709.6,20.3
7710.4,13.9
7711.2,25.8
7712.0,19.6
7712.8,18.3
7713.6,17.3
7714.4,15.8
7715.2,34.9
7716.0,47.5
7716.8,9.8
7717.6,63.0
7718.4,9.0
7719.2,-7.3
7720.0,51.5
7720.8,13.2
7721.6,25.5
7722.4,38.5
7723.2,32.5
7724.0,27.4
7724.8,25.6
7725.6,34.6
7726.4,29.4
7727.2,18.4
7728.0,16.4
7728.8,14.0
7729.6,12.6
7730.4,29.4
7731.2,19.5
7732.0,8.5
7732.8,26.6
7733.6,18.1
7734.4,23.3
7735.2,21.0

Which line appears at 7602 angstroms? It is [S II] 6716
